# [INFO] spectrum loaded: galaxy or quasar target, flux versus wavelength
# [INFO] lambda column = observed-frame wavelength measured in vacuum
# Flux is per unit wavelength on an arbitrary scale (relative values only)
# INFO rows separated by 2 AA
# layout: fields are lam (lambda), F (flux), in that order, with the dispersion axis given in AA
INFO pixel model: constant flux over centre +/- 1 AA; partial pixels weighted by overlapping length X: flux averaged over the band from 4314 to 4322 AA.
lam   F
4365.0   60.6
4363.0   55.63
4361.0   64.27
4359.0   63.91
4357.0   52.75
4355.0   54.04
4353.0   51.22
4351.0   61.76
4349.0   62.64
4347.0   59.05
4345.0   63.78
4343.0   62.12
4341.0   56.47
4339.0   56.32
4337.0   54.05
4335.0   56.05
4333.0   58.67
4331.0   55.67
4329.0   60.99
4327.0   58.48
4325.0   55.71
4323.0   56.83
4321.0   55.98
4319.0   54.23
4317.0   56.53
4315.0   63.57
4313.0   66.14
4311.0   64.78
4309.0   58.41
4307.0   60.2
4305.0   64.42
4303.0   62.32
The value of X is 57.6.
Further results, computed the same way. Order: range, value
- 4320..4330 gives 57.6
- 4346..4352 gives 61.1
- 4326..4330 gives 59.7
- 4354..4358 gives 53.4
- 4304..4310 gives 61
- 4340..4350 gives 60.8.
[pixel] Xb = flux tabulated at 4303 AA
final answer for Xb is 62.32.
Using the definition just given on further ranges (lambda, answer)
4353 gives 51.22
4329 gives 60.99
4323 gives 56.83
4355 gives 54.04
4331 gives 55.67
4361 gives 64.27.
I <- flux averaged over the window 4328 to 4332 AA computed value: 58.3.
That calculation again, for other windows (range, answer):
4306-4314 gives 62.4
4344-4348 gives 61.4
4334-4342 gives 55.7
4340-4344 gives 59.3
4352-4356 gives 52.6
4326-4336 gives 58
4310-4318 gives 62.8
